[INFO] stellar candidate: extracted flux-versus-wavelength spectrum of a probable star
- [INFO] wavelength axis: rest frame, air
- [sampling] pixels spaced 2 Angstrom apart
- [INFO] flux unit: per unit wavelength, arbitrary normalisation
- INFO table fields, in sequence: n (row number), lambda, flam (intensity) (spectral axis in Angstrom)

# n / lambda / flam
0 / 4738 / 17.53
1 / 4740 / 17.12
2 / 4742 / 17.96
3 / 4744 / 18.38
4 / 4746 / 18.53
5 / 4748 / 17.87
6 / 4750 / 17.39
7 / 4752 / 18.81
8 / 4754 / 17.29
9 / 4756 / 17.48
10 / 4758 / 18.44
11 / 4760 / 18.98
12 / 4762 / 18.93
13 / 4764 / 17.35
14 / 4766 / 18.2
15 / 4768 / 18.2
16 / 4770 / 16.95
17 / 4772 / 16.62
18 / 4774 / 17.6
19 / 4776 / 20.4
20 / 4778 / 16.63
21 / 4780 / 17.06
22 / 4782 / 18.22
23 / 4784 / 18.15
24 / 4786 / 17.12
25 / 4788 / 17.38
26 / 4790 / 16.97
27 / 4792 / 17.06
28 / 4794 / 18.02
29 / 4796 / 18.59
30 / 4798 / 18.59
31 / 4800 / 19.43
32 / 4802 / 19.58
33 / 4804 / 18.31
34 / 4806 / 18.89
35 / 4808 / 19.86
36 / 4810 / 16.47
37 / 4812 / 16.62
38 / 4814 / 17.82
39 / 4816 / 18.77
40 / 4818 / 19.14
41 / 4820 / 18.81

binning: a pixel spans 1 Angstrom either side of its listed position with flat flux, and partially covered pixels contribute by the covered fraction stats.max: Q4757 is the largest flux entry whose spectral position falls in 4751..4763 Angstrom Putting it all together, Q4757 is 18.98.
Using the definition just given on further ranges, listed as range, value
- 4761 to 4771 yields 18.93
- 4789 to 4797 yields 18.59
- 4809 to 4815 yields 17.82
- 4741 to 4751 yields 18.53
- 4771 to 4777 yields 20.4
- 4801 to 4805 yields 19.58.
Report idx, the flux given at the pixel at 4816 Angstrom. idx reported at 18.77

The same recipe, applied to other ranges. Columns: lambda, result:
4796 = 18.59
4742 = 17.96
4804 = 18.31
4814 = 17.82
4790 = 16.97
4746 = 18.53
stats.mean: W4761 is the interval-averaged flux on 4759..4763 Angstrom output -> 19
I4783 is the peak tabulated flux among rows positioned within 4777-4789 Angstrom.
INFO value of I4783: 18.22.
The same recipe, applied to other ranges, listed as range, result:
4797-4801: 19.43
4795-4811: 19.86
